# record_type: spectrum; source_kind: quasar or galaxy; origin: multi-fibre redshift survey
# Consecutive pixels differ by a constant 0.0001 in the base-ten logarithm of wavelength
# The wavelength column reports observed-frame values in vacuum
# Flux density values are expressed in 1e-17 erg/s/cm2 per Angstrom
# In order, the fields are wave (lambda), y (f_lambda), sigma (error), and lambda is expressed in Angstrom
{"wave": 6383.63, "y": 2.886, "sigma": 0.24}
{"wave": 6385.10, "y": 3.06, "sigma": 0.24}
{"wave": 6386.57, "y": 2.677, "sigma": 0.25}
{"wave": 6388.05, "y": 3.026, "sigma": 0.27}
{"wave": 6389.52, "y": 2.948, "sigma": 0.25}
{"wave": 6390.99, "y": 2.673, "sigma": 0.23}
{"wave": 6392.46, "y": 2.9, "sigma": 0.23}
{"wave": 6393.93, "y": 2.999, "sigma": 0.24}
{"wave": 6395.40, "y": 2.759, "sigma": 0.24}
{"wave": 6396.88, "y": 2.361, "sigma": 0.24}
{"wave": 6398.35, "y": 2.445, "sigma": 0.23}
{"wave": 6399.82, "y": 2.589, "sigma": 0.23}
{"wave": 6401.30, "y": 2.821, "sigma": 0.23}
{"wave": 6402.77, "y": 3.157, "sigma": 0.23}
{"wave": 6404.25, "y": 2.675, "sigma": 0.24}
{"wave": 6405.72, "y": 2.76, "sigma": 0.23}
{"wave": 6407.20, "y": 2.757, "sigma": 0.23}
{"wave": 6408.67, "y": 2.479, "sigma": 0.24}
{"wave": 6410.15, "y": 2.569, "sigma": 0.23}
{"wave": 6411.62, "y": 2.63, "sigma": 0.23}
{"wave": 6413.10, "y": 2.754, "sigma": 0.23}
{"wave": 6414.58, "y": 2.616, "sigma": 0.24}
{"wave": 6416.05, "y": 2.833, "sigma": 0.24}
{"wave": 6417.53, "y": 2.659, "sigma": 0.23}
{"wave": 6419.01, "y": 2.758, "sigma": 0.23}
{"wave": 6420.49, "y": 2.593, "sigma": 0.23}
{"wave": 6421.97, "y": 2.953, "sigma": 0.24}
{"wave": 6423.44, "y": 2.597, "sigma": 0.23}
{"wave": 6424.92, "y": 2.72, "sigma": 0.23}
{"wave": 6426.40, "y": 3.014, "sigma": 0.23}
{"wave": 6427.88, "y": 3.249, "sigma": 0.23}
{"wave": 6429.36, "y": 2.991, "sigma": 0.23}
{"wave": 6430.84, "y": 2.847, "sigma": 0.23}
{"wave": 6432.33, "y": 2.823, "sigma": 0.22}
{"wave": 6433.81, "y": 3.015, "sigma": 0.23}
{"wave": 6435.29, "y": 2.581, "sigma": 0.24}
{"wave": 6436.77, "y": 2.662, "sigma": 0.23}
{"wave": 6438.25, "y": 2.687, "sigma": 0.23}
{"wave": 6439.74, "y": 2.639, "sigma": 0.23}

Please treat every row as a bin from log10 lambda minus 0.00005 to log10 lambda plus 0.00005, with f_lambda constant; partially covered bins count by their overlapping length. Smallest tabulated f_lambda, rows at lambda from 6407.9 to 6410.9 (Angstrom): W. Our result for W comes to 2.479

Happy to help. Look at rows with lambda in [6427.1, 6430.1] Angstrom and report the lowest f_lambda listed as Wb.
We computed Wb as 2.991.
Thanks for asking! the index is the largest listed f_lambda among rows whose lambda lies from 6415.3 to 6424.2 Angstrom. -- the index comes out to 2.953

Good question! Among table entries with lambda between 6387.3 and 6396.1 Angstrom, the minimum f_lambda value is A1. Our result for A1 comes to 2.673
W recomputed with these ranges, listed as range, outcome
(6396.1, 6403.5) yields 2.361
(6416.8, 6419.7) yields 2.659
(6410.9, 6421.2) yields 2.593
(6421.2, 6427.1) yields 2.597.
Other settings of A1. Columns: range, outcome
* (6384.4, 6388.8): 2.677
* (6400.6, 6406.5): 2.675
